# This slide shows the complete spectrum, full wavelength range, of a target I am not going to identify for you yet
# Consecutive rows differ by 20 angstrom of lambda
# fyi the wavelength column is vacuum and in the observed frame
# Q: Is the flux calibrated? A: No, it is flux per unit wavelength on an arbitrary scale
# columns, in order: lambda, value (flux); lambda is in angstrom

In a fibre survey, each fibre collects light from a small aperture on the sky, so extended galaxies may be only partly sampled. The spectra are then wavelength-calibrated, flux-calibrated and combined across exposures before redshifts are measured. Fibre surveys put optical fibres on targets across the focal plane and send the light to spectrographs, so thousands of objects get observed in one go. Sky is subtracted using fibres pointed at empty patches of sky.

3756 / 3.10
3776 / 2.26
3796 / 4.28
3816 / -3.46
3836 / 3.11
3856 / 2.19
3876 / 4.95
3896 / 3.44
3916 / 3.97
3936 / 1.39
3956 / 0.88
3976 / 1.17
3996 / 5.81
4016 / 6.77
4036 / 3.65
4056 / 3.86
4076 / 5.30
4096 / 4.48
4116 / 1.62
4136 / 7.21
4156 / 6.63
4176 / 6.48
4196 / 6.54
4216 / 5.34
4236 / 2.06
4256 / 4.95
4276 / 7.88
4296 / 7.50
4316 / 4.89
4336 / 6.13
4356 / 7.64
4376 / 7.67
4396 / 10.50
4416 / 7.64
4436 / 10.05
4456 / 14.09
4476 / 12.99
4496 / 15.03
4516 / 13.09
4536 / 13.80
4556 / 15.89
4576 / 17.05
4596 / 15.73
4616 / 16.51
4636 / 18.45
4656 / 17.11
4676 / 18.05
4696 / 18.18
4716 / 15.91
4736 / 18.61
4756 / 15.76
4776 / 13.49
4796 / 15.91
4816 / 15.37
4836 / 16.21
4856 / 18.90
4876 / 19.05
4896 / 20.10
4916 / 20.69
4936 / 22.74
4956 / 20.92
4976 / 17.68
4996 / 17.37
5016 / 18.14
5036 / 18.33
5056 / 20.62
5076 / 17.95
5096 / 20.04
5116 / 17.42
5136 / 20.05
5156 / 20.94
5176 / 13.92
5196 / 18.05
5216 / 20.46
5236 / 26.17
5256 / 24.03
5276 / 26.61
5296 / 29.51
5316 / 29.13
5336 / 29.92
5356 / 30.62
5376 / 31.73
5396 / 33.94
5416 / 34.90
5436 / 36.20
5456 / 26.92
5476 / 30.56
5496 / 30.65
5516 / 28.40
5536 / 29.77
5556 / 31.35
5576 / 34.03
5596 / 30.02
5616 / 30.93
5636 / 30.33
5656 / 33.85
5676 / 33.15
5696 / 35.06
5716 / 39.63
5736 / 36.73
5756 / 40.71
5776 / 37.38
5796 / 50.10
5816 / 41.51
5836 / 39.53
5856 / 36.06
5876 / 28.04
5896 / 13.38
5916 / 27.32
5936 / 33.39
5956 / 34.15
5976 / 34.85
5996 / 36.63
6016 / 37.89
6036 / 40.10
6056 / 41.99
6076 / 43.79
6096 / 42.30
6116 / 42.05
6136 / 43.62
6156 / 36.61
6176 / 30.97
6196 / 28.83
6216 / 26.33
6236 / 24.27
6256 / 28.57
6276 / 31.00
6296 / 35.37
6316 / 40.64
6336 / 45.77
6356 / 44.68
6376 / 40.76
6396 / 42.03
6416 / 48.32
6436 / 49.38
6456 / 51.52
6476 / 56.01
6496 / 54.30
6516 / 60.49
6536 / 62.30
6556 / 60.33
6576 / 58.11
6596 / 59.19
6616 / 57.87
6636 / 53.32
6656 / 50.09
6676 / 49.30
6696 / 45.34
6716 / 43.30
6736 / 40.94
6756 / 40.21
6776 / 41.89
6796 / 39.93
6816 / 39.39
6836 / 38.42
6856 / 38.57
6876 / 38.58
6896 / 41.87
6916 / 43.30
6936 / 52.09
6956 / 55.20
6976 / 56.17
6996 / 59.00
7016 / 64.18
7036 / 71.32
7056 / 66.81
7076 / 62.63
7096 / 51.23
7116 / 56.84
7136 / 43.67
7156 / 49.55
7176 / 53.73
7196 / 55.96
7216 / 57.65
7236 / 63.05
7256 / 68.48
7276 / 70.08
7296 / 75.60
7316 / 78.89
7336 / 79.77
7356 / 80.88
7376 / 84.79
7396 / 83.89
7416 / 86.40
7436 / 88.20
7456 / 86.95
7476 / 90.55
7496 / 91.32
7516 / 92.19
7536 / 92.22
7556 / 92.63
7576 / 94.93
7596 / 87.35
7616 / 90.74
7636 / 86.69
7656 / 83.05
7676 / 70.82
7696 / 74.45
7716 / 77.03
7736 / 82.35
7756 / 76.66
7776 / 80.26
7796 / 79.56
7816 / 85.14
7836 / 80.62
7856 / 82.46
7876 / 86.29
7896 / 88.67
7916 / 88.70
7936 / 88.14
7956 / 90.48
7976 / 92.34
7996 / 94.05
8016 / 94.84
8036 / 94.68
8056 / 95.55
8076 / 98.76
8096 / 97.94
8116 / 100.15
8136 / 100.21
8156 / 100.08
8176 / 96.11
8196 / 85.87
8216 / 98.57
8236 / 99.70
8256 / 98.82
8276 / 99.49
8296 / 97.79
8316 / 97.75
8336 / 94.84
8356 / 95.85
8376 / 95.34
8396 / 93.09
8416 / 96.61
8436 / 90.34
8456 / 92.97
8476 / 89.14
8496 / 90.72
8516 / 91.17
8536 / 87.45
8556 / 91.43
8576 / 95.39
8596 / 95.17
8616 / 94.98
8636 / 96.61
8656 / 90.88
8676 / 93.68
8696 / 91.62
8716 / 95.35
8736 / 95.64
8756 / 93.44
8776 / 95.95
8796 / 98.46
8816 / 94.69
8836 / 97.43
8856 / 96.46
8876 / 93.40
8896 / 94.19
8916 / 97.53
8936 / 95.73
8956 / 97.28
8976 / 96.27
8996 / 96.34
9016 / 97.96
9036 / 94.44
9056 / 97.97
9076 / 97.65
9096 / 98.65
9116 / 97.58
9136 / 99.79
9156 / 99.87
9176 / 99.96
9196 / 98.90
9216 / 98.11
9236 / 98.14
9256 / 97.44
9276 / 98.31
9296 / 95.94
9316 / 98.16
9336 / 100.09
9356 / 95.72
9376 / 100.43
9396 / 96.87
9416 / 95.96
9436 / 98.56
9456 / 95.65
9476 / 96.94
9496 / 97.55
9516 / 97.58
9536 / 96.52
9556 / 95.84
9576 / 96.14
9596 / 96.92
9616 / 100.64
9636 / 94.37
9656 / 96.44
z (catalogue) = 0.000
